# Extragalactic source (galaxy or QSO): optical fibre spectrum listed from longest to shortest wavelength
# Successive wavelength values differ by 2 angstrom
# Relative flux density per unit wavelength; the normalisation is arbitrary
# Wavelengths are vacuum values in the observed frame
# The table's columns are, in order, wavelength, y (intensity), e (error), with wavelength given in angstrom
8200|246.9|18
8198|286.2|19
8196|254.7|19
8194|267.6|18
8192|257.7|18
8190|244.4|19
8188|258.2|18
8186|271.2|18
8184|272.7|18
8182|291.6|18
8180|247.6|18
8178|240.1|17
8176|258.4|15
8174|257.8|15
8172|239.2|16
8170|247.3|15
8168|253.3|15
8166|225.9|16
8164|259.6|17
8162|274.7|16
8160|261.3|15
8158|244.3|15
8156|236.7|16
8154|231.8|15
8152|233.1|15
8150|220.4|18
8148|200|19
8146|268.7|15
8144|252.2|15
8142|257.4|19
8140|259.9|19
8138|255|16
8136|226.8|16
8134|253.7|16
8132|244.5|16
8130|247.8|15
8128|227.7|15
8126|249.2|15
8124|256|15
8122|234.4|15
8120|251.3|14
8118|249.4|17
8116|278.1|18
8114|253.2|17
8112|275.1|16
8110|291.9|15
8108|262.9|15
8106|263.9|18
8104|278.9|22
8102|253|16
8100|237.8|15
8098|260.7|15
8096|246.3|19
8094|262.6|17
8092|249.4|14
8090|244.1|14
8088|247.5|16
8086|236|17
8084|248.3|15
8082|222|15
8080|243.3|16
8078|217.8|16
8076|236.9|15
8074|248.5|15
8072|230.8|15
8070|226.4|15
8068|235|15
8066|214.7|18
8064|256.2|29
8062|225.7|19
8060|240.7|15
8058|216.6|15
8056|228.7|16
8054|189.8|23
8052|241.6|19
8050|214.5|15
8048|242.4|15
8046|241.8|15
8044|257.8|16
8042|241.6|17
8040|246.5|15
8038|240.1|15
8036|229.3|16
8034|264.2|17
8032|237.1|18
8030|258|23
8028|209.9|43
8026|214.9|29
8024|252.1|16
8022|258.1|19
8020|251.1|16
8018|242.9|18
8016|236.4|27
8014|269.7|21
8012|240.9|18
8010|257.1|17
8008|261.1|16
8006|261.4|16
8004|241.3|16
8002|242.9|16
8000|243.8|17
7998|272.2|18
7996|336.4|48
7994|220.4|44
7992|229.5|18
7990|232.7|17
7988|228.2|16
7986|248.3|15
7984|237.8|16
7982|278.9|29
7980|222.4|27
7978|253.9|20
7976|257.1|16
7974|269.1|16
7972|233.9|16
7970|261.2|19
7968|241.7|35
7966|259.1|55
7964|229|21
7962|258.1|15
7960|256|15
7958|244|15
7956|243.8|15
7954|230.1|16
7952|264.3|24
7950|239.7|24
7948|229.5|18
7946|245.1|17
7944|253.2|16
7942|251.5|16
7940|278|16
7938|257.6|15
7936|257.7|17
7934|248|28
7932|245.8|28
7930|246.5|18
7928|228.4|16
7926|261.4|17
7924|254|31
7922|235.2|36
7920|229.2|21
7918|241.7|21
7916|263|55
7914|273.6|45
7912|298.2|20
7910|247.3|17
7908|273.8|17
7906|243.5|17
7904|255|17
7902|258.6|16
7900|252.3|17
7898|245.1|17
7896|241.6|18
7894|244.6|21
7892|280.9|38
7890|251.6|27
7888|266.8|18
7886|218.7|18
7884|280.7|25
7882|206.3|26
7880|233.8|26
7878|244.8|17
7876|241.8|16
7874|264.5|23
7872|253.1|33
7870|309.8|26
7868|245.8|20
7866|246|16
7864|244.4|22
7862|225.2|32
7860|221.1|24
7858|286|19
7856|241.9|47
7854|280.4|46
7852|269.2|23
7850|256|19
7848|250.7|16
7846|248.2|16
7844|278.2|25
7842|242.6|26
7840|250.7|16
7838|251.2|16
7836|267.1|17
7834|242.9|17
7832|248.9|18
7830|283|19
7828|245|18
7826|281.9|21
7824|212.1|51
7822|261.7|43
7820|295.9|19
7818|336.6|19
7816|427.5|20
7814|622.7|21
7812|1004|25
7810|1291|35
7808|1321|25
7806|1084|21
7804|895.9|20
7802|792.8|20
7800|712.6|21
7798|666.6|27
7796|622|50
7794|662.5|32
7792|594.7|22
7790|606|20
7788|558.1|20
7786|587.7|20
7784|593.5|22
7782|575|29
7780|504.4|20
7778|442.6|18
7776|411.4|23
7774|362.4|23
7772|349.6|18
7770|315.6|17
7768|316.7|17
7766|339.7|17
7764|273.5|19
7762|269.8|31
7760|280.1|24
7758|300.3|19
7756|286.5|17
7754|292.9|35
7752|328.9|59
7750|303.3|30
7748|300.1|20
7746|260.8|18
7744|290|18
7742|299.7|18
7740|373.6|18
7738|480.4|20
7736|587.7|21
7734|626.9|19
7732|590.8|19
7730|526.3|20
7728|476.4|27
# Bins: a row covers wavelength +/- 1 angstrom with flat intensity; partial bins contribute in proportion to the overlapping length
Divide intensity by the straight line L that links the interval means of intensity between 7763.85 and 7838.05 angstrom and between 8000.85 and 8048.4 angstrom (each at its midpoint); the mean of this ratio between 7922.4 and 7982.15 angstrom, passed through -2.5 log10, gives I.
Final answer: 0.32 mag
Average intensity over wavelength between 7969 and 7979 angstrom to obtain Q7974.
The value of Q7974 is 255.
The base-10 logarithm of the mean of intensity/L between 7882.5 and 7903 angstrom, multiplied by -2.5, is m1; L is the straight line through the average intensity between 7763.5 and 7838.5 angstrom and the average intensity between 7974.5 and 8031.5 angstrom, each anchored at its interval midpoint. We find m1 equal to 0.50 mag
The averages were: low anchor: 526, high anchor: 249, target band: 253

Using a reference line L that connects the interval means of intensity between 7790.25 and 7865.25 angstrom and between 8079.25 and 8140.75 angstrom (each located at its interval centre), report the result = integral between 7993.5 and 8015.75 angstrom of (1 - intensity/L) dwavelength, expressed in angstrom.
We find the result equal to 4.7 angstrom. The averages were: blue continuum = 458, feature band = 259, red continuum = 252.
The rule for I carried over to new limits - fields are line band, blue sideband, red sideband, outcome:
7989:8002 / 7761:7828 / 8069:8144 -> 0.37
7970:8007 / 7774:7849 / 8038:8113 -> 0.31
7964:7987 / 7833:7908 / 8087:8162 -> 0.01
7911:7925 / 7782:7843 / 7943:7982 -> 0.30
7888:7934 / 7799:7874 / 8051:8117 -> 0.39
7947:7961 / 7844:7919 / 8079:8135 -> 0.04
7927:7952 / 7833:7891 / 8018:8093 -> -0.01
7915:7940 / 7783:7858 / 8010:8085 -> 0.44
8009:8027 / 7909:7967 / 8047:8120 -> 0.00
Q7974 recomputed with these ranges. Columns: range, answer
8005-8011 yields 260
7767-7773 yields 327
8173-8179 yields 252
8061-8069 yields 233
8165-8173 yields 241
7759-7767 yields 291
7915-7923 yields 242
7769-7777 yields 360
